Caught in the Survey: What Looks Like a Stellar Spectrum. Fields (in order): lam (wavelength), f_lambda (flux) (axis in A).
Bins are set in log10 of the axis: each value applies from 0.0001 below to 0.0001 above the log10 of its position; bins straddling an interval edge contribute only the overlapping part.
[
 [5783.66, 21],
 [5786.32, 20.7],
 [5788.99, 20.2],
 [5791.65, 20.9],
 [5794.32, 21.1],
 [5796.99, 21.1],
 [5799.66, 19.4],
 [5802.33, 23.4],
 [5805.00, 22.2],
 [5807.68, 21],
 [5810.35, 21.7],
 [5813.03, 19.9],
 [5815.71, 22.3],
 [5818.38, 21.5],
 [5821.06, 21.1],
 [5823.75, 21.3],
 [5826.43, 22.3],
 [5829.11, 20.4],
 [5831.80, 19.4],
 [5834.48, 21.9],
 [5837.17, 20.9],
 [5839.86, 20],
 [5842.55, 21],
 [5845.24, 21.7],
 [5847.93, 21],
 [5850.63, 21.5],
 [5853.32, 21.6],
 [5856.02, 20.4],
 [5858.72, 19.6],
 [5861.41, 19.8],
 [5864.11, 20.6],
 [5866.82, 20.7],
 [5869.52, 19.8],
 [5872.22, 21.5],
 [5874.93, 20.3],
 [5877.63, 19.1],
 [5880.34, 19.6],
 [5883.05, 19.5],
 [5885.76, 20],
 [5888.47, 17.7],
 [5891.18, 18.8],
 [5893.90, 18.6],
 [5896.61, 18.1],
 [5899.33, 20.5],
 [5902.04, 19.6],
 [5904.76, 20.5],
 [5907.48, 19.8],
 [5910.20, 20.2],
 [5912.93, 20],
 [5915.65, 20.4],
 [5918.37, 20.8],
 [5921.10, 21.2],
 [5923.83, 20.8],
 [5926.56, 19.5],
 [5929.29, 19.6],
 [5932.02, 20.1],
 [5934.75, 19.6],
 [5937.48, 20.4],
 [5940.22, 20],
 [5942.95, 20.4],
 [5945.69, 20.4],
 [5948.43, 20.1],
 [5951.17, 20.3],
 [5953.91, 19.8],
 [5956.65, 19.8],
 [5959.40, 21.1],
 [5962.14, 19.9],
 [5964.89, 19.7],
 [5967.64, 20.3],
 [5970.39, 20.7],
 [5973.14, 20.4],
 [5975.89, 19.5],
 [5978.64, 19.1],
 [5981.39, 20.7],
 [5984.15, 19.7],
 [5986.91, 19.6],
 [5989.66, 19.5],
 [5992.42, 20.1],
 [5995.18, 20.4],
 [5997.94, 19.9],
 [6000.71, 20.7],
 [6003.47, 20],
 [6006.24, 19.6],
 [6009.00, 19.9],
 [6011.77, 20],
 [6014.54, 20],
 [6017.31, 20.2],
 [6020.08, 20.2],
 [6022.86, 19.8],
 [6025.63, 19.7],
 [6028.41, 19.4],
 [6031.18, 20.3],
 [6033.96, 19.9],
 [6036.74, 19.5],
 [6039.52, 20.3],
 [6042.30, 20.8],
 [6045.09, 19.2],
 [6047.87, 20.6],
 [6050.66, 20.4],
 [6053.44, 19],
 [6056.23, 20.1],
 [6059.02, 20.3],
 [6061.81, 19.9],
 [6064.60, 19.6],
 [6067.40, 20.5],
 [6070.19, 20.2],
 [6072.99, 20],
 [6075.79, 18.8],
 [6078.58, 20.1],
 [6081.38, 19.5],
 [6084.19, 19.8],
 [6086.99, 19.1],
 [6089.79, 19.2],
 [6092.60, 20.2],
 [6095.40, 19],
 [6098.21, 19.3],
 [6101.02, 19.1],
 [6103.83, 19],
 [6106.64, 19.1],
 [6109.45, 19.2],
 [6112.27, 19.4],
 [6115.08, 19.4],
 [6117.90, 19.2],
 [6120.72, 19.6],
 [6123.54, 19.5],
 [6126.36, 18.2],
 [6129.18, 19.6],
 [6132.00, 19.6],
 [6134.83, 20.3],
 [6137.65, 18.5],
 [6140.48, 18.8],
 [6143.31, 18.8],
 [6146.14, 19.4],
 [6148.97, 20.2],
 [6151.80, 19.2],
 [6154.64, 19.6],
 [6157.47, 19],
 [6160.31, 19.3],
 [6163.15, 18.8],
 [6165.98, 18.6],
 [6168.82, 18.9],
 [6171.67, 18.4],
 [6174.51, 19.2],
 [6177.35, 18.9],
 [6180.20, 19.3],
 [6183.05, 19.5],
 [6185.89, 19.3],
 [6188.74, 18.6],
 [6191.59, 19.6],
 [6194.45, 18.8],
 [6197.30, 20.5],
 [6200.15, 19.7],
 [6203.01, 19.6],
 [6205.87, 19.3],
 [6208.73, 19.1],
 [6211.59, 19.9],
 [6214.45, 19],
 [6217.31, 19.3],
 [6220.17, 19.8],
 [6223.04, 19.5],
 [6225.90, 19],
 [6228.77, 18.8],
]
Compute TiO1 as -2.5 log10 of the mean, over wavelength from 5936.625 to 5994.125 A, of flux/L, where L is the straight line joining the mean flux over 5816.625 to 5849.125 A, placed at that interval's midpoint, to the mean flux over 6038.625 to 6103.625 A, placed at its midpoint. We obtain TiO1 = 0.01 mag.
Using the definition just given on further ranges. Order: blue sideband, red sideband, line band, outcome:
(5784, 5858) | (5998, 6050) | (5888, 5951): 0.03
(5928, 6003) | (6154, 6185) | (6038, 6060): -0.02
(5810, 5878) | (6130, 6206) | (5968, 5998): 0.01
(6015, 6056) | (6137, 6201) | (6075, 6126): 0.01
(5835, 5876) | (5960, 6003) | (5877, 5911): 0.06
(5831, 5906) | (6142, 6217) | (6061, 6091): -0.01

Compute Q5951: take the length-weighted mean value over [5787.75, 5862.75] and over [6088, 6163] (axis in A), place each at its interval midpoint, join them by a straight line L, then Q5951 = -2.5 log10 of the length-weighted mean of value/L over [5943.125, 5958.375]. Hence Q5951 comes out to 0.01 mag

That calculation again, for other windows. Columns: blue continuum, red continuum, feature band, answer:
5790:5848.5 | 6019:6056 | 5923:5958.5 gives 0.022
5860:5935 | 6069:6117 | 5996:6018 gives -0.022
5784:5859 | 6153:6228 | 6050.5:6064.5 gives 0.001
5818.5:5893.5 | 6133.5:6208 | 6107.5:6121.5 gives 0.006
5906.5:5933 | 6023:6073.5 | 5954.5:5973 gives -0.004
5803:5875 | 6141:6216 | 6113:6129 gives 0.018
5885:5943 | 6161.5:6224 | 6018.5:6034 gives -0.016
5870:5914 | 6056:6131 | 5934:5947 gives -0.033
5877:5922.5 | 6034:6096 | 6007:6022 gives -0.013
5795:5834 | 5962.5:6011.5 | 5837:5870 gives 0.014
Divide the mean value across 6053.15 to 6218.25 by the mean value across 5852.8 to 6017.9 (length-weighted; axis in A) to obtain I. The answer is 0.97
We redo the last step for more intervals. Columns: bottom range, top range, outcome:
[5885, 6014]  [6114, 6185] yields 0.96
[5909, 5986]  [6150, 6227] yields 0.96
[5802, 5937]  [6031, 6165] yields 0.96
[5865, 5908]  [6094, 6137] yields 0.98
